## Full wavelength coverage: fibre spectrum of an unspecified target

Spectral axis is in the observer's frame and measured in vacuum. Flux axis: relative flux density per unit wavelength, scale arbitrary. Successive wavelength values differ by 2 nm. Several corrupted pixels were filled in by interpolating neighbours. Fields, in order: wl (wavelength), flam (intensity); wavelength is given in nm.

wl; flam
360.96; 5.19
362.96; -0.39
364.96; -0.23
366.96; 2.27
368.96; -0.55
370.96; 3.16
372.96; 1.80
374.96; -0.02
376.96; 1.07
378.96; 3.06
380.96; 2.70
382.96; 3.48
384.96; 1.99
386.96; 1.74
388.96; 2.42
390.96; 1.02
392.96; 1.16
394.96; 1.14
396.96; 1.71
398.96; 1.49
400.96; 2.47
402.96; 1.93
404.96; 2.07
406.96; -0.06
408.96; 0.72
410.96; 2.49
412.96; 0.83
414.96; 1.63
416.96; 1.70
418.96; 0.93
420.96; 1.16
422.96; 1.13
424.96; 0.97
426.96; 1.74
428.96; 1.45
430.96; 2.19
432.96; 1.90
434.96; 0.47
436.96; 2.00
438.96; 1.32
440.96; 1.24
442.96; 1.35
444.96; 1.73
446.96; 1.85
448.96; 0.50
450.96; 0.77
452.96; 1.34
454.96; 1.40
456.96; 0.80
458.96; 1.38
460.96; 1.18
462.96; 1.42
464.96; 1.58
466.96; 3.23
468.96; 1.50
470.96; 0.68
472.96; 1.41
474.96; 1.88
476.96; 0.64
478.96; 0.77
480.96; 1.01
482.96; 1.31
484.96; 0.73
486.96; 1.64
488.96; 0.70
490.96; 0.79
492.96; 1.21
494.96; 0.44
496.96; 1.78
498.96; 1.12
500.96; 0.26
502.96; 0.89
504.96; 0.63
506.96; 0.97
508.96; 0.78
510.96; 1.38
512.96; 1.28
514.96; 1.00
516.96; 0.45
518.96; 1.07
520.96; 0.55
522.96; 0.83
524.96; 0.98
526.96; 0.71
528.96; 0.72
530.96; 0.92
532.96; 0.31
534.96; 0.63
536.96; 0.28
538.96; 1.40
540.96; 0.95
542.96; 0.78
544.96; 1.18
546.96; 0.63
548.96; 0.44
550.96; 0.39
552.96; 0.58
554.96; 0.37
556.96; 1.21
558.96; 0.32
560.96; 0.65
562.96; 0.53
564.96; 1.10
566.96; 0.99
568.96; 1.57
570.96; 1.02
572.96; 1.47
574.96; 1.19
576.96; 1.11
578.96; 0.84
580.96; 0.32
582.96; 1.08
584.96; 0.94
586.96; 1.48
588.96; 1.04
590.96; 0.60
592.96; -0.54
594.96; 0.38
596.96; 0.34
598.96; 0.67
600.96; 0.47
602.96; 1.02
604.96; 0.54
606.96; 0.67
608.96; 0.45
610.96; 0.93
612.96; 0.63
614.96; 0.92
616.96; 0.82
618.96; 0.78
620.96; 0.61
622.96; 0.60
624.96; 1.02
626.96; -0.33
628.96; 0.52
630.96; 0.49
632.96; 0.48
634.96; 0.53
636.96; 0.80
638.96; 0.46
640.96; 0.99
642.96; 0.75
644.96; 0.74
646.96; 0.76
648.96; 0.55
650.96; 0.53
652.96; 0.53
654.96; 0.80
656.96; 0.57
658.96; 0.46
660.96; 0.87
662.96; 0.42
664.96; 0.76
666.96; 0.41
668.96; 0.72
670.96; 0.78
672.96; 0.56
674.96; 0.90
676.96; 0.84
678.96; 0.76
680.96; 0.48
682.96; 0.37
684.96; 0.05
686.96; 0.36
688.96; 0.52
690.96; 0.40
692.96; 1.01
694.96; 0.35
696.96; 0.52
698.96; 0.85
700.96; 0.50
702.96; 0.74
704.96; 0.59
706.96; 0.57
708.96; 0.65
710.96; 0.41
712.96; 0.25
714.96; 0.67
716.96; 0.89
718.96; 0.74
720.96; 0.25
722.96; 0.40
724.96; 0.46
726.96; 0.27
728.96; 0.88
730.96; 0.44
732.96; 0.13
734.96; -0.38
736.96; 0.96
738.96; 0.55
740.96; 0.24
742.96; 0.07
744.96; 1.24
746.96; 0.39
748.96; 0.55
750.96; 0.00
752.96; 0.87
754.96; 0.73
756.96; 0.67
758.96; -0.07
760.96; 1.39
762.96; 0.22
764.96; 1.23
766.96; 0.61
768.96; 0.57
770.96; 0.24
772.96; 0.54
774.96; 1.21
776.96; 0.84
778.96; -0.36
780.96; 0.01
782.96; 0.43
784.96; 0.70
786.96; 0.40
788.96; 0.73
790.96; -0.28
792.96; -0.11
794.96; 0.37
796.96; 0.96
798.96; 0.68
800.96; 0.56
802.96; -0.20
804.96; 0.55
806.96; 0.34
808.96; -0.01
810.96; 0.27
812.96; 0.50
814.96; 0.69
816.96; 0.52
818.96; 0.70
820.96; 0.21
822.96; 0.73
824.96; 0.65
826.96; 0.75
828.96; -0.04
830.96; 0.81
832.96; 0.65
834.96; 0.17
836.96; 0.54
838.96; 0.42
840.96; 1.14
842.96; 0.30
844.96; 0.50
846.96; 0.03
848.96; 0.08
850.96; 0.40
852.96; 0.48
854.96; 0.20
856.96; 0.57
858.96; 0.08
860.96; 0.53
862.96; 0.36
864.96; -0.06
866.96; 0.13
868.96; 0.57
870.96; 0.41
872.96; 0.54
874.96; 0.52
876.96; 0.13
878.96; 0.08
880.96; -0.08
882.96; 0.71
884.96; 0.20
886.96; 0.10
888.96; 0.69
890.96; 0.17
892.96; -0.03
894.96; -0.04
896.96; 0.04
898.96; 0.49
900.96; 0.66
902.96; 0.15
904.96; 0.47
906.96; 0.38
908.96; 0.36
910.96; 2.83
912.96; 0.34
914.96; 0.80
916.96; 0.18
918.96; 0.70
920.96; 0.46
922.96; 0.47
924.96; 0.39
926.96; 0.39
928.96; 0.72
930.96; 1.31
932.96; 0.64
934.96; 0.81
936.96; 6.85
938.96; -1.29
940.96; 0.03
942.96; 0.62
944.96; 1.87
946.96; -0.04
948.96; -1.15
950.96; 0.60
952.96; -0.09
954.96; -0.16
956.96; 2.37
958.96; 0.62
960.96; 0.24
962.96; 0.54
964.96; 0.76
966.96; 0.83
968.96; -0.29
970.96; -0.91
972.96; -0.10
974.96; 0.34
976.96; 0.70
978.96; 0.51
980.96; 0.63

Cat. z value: 1.444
